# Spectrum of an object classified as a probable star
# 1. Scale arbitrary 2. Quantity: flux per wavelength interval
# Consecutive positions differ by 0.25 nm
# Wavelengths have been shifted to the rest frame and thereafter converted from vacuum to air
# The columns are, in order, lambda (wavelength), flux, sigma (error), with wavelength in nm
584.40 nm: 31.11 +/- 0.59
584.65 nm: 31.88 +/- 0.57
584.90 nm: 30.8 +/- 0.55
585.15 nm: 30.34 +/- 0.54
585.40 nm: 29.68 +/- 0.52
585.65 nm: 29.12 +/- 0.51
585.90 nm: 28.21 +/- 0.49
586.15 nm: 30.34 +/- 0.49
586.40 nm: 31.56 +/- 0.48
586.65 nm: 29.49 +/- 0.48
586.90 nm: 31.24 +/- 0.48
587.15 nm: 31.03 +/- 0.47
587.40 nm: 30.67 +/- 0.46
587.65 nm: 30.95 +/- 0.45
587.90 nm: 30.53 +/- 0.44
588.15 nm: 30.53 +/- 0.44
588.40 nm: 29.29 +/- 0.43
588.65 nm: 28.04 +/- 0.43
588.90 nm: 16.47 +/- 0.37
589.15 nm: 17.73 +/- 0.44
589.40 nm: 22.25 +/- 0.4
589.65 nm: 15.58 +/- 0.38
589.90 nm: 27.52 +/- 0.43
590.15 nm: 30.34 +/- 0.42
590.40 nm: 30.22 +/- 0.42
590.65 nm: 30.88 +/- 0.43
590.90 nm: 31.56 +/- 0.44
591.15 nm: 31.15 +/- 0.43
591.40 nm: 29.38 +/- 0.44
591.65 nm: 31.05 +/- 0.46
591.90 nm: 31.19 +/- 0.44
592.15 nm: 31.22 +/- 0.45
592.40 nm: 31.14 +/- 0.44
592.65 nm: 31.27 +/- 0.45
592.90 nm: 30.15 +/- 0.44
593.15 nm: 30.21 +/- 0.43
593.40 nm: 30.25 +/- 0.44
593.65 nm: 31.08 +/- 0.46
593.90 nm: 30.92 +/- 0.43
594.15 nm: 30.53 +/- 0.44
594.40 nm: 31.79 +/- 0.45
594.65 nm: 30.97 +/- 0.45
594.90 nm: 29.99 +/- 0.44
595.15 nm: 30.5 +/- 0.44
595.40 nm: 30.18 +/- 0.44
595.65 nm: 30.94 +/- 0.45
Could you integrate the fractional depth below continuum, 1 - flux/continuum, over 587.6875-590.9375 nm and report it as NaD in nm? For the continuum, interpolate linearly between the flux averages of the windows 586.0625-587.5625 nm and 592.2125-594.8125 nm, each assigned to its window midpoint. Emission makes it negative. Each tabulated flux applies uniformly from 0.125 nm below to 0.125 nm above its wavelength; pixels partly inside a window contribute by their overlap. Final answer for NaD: 0.48 nm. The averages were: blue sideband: 30.7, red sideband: 30.8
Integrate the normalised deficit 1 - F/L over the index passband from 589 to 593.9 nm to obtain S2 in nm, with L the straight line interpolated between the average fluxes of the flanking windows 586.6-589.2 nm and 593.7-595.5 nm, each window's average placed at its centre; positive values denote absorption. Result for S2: 0.15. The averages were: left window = 28.1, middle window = 28.6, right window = 30.7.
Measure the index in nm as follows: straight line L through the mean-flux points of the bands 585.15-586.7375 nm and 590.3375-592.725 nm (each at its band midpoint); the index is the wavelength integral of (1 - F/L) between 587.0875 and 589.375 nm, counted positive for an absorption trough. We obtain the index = 0.250 nm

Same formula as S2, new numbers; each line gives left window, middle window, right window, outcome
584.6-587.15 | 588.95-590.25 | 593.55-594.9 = 0.357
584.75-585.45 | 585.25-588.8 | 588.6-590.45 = -0.372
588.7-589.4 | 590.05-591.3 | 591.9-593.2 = -0.318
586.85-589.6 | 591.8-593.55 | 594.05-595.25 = -0.074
